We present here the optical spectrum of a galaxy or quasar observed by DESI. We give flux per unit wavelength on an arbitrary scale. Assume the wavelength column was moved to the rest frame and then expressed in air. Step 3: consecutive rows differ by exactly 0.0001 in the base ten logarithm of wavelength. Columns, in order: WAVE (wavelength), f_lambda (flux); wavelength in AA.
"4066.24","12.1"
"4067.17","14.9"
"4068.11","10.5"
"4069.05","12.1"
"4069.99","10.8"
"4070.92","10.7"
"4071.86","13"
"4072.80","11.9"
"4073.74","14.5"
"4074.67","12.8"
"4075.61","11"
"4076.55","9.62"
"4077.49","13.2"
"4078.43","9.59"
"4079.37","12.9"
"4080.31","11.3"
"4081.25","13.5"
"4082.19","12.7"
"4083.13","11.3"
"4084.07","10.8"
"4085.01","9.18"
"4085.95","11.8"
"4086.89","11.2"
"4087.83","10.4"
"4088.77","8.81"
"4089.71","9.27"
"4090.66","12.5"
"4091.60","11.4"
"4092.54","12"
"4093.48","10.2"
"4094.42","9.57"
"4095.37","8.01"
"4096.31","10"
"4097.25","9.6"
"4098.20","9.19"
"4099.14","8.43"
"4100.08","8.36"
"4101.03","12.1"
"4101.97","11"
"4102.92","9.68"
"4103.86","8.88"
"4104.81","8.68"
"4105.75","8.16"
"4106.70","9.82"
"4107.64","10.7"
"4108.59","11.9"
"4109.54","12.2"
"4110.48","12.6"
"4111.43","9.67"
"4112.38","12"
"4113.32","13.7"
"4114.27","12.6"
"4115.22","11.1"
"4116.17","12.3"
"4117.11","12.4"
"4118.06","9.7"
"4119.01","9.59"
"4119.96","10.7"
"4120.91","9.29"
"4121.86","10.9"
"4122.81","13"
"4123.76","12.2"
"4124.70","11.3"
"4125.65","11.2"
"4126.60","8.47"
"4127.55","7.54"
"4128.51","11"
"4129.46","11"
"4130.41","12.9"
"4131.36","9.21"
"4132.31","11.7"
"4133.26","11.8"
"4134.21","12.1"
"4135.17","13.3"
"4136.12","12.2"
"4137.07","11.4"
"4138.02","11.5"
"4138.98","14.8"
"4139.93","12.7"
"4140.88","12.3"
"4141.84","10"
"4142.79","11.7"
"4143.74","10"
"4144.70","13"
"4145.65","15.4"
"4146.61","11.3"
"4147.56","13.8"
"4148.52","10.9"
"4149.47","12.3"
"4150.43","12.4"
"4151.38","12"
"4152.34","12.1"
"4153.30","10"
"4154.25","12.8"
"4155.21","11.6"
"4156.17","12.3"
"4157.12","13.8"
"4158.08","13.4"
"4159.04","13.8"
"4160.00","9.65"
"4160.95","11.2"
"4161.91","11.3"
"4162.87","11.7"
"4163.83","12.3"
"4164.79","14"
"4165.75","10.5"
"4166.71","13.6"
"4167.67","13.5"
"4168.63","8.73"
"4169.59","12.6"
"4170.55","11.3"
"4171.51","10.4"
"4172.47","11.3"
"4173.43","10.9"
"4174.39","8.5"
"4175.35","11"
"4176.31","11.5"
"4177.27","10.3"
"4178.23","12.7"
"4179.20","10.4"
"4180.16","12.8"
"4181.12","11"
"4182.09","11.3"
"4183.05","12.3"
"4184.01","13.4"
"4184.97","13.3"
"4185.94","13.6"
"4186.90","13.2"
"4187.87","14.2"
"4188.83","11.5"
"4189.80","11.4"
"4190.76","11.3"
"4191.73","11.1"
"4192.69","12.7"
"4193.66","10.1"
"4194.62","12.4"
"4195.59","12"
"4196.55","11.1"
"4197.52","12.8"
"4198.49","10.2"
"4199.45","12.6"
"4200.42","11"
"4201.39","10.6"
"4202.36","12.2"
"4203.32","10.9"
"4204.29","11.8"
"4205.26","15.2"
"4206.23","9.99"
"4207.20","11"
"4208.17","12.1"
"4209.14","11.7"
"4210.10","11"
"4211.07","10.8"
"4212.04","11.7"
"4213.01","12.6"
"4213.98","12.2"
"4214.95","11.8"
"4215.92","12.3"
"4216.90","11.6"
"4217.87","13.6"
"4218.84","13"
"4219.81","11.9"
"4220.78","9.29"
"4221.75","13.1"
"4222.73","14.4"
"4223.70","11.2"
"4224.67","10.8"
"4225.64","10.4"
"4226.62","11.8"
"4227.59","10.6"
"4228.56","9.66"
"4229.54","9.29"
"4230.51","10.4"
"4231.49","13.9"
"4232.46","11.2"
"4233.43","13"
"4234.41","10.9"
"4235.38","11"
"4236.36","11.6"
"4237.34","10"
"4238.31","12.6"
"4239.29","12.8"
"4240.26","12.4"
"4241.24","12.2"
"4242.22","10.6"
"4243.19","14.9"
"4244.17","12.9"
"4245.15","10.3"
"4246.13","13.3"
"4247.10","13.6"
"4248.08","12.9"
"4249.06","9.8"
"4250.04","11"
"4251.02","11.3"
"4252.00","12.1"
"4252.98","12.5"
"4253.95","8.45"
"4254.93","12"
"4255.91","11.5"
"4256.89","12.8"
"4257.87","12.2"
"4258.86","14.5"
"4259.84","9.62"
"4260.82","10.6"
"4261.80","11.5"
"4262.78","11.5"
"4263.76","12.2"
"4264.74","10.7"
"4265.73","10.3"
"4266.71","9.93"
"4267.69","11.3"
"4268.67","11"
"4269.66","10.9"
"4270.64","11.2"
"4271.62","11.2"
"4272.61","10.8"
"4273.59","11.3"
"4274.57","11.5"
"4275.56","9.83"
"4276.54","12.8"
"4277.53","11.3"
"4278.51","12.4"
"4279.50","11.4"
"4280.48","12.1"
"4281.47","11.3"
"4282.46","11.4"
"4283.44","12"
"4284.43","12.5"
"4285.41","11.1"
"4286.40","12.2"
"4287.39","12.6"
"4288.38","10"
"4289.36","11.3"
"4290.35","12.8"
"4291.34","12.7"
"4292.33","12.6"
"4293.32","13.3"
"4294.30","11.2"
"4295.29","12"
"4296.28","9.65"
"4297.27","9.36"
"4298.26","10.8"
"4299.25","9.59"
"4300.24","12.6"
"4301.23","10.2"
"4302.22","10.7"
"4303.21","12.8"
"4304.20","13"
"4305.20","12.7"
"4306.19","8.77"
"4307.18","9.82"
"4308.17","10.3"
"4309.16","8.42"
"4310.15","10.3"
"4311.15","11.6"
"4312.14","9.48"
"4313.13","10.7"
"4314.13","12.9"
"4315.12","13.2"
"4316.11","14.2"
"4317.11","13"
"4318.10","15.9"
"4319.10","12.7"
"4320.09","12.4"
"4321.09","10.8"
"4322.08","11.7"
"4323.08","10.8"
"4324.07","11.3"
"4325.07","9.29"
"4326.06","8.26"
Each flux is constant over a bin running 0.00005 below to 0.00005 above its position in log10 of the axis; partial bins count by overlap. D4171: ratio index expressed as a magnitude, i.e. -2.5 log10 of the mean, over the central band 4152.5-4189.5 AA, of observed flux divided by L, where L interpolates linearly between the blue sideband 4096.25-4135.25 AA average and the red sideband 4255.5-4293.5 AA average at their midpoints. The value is -0.08 mag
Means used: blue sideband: 10.7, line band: 11.9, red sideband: 11.6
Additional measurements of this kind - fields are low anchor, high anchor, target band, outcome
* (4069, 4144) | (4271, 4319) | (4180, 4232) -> -0.05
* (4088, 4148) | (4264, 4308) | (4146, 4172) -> -0.08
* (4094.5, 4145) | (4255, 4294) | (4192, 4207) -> -0.04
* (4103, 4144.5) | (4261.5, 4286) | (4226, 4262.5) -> -0.03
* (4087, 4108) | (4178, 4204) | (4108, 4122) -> -0.11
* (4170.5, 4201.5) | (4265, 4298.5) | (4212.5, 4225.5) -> -0.05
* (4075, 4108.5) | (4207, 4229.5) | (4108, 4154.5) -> -0.08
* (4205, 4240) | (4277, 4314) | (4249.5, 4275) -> 0.01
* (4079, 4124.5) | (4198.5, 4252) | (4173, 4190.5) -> -0.04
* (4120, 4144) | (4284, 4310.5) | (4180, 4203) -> -0.06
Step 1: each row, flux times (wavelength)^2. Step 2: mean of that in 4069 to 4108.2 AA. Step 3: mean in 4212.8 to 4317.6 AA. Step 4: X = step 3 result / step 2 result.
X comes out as 1.2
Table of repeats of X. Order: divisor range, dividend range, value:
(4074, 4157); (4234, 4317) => 1.11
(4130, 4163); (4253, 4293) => 1.01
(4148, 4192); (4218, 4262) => 1.02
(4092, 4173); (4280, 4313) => 1.07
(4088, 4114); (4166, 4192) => 1.18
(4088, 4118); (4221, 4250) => 1.19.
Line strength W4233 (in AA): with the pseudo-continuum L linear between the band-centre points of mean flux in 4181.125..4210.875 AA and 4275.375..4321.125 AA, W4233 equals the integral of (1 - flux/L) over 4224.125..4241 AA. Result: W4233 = 0.7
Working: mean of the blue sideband 11.9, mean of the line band 11.3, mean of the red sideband 11.6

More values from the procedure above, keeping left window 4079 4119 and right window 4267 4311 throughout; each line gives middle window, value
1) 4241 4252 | -0.9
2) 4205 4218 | -0.9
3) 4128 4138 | -0.7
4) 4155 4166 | -1.3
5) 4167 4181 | -0.3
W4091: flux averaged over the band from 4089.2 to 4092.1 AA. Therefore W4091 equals 11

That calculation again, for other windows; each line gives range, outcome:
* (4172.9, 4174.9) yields 9.78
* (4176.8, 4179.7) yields 11.1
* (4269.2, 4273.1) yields 11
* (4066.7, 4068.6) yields 12.7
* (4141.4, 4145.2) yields 11.2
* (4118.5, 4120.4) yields 10.1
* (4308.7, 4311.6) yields 10.1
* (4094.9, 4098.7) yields 9.2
